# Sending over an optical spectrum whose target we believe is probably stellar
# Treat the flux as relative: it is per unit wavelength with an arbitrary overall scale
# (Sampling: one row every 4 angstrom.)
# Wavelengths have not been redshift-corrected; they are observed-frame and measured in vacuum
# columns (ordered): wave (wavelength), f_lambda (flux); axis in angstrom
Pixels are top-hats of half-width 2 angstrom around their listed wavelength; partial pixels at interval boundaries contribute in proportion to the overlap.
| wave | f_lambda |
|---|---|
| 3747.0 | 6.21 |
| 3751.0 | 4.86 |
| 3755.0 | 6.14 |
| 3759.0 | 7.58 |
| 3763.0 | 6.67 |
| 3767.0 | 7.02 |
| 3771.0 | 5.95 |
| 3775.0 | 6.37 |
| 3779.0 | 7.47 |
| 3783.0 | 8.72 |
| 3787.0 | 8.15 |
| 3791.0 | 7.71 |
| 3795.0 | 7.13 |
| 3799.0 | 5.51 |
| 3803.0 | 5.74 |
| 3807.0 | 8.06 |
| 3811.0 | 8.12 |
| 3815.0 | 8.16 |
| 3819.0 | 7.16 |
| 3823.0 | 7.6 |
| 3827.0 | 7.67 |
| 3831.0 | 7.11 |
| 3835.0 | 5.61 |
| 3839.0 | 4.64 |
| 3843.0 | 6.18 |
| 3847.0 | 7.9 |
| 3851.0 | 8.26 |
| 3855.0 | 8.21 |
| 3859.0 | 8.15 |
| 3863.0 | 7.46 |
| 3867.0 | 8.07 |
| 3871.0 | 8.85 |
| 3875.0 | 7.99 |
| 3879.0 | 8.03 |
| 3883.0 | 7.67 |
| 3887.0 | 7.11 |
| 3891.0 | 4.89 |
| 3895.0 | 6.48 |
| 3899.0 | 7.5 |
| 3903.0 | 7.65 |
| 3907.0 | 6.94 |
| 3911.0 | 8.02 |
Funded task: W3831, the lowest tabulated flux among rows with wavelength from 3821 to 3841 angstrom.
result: 4.64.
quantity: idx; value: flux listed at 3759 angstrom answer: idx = 7.58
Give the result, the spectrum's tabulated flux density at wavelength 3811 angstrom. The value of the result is 8.12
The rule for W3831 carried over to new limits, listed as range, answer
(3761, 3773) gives 5.95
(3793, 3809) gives 5.51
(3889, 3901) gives 4.89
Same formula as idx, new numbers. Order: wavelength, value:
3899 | 7.5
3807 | 8.06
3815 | 8.16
